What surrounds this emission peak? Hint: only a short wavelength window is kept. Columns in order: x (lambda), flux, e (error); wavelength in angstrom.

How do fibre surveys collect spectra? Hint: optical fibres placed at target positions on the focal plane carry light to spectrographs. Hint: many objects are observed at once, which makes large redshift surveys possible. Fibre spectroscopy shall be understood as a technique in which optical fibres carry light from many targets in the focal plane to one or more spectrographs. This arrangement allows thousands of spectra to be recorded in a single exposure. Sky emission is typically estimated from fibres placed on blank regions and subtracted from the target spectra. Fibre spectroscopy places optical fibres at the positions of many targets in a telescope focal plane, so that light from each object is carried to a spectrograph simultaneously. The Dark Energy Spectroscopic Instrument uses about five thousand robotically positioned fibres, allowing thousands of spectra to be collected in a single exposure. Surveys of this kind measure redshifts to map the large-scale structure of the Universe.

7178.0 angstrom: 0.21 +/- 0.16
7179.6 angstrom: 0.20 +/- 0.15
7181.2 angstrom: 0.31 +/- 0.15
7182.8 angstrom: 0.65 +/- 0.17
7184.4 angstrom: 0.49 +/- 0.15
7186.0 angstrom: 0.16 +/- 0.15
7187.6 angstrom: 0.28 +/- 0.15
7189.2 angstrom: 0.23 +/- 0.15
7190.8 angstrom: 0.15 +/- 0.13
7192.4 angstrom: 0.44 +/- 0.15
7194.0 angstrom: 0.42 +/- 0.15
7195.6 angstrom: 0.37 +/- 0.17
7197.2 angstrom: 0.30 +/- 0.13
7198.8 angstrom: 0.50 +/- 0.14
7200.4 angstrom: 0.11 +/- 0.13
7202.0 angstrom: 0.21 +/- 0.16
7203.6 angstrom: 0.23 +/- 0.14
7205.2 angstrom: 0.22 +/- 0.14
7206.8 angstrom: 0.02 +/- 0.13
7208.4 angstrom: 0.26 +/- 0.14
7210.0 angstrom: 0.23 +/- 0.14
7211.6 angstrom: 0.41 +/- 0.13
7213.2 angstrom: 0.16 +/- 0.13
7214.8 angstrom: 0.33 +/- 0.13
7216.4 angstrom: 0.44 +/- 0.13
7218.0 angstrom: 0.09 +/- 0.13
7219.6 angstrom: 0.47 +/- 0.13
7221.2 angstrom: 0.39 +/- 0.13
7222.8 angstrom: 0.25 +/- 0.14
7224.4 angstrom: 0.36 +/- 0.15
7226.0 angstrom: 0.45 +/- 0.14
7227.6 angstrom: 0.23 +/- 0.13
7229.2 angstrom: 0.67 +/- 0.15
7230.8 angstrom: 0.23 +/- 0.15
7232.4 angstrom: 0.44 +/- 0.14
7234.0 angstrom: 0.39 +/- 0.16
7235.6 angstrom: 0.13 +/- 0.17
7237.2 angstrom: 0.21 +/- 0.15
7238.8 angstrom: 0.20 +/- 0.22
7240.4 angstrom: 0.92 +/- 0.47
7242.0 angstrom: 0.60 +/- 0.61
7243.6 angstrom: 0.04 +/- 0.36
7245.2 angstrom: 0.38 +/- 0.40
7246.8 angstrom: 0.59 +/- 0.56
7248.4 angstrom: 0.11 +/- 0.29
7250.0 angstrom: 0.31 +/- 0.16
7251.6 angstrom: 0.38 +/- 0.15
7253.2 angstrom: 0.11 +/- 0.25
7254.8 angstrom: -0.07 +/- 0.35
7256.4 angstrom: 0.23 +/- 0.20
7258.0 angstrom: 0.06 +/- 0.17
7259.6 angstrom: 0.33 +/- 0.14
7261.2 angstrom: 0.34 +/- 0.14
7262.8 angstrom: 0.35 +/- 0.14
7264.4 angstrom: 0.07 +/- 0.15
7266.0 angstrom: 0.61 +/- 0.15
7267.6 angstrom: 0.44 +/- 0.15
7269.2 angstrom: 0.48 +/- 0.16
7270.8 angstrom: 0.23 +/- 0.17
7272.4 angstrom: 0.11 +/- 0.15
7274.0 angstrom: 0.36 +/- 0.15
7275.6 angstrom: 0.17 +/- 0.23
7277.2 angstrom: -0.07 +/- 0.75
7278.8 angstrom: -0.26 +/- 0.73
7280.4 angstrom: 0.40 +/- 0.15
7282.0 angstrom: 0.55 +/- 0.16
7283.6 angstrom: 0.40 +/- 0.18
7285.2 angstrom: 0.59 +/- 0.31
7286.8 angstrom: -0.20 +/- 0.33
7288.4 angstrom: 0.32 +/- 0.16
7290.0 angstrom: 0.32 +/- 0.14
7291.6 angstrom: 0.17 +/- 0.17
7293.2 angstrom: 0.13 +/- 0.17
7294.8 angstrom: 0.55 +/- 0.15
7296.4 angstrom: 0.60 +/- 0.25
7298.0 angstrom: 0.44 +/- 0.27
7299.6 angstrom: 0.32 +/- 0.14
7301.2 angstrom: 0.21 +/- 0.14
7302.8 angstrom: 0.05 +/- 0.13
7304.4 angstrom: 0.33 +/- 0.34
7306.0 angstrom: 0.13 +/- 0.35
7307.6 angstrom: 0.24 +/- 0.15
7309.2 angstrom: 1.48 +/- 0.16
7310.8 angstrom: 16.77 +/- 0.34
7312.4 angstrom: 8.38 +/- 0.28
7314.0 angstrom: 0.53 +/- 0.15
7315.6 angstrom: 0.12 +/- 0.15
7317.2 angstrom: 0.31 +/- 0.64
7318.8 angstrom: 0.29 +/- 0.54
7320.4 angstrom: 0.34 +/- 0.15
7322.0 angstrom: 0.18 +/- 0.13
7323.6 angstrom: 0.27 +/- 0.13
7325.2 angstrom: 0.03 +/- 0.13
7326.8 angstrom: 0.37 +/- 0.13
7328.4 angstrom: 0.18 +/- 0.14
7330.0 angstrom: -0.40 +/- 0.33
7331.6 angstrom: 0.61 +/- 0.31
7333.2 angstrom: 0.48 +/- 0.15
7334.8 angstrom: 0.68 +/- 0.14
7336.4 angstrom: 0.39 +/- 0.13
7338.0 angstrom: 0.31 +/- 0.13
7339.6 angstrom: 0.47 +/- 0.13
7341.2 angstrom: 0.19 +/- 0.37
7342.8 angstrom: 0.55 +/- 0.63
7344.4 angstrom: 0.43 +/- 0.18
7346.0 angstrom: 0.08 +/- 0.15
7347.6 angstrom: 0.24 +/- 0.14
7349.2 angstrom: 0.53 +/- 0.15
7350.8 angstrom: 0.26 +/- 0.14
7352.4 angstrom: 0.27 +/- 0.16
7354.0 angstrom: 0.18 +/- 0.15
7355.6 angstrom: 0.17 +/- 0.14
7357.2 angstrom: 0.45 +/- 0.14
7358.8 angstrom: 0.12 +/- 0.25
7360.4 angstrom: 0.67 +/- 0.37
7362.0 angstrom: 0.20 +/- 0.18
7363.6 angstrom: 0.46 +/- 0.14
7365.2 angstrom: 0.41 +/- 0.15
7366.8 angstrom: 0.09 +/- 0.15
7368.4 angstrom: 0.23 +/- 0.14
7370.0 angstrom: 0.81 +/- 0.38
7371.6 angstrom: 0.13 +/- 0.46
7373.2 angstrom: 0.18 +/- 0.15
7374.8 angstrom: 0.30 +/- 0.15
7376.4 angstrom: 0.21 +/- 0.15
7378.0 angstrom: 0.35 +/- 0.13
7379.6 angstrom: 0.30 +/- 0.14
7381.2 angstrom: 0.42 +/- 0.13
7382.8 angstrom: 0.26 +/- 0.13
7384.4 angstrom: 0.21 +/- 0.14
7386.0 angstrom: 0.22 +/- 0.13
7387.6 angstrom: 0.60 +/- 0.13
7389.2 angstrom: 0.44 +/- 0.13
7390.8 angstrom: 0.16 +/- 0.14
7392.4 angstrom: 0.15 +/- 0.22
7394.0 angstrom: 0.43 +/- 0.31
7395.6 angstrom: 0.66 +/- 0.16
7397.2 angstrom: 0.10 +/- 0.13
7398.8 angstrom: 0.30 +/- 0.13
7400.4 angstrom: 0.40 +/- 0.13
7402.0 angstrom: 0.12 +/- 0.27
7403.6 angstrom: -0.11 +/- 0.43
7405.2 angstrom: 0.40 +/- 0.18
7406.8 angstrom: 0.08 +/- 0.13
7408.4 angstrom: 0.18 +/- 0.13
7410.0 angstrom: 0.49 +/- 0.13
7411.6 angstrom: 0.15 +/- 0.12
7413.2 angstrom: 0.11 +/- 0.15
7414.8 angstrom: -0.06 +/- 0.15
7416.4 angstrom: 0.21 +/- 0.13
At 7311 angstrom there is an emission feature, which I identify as H-alpha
